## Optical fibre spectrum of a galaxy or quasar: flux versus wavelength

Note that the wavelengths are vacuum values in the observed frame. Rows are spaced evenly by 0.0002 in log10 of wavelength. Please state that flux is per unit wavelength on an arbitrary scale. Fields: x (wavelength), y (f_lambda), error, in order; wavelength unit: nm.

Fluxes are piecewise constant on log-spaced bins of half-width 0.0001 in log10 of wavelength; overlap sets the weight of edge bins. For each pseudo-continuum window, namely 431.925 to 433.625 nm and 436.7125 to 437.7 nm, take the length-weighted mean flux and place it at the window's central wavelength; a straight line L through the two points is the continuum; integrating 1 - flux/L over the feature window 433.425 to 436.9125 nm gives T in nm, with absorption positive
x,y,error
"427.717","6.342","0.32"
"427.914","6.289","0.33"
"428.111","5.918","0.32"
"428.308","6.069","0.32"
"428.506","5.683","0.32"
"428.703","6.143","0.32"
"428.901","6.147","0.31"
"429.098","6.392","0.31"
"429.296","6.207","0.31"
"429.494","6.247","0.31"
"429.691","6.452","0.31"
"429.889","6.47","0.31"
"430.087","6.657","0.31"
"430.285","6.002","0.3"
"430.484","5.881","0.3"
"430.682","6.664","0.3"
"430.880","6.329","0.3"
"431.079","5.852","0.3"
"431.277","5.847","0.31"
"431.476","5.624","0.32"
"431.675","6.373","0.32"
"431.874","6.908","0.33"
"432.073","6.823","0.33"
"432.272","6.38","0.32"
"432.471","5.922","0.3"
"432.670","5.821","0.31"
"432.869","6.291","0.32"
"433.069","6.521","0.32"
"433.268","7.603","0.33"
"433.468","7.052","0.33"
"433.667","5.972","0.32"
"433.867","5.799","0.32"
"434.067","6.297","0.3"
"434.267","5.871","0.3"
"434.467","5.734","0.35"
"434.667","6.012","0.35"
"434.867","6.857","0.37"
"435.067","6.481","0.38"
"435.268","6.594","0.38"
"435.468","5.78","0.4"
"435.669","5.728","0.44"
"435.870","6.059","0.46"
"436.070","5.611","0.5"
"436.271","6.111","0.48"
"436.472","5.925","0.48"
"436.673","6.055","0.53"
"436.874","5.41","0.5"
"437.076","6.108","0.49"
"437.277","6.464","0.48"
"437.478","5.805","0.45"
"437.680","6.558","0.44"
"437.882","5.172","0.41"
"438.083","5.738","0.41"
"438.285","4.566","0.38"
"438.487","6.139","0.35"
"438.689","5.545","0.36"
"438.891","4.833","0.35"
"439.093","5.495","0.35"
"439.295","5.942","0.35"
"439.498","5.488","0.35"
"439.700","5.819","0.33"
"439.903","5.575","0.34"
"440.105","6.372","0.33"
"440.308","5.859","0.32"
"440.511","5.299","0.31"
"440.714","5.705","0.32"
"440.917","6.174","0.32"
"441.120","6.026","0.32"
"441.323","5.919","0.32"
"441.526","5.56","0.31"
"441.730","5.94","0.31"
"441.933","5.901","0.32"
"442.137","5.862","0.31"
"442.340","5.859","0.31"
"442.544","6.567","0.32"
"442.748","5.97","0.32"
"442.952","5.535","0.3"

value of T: 0.11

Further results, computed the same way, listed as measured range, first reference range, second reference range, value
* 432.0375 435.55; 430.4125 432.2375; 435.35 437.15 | -0.14 nm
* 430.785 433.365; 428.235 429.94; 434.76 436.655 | -0.07 nm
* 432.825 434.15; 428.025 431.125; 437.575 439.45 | -0.13 nm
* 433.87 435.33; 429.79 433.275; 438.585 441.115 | -0.04 nm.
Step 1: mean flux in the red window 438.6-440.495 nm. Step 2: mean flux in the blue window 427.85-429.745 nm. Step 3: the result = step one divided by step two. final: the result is 0.9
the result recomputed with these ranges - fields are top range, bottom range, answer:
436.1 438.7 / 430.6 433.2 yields 0.93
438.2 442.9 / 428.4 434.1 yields 0.92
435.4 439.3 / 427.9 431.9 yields 0.93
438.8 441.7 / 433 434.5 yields 0.90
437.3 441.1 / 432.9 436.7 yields 0.92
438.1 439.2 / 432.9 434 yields 0.82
